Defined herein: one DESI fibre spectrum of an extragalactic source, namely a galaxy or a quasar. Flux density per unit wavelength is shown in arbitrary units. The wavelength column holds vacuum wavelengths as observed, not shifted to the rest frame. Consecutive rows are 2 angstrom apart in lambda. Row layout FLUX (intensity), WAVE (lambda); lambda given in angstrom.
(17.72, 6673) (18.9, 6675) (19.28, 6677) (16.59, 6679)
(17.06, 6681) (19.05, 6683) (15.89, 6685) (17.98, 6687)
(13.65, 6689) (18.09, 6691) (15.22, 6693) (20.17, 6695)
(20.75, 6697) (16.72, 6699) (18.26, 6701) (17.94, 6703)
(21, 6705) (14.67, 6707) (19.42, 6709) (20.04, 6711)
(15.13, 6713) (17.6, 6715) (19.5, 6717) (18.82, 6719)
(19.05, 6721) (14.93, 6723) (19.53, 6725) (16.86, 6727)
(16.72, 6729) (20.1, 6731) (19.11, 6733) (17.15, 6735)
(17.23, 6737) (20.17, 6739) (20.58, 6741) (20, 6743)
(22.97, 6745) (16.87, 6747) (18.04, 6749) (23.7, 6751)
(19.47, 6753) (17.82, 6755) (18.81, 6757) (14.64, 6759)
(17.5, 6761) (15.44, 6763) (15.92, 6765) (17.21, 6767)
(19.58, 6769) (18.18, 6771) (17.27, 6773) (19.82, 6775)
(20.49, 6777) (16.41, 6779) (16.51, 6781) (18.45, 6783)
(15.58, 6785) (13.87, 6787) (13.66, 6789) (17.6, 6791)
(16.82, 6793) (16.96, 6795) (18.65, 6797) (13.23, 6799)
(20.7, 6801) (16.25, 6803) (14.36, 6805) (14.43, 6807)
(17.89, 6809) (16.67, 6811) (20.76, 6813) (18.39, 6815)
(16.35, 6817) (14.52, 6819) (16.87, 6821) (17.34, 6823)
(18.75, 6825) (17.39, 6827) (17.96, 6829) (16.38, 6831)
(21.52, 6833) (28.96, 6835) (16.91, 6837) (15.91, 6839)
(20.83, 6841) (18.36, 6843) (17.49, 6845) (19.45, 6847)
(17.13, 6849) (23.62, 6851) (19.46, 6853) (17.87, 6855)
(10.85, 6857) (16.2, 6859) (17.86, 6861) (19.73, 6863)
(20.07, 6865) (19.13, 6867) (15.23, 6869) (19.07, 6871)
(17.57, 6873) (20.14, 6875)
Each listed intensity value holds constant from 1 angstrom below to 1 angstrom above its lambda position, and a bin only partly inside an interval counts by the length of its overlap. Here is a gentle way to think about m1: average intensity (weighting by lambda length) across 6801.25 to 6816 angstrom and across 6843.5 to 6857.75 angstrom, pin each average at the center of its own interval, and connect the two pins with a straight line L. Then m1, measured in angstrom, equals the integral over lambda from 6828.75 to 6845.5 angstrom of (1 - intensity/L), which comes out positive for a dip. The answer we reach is -1.6 angstrom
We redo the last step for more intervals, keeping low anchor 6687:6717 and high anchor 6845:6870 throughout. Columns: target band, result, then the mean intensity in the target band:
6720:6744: -0.8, 18.5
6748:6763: -0.4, 18.4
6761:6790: 1.4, 17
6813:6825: 0.5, 17.2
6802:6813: 1.0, 16.4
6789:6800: 1.0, 16.4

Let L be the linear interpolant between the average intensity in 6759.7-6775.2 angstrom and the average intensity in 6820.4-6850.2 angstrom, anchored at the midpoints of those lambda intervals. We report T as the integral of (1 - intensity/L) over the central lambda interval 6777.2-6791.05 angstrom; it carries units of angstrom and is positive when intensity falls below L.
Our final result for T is 1.3 angstrom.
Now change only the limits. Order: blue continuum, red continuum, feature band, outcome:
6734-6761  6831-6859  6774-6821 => 5.1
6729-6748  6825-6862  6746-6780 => 1.8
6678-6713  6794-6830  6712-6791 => -2.5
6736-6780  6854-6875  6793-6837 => 0.5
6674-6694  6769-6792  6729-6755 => -3.4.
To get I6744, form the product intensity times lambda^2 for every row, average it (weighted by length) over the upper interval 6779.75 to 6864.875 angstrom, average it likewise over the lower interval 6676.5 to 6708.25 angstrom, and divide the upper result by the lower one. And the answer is 1.04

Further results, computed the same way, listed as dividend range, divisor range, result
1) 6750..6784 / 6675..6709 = 1.04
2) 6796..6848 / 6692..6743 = 1.01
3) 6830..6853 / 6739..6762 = 1.05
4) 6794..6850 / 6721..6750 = 0.99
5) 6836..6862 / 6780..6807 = 1.11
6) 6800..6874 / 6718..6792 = 1.03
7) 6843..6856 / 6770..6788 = 1.12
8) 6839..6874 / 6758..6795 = 1.10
